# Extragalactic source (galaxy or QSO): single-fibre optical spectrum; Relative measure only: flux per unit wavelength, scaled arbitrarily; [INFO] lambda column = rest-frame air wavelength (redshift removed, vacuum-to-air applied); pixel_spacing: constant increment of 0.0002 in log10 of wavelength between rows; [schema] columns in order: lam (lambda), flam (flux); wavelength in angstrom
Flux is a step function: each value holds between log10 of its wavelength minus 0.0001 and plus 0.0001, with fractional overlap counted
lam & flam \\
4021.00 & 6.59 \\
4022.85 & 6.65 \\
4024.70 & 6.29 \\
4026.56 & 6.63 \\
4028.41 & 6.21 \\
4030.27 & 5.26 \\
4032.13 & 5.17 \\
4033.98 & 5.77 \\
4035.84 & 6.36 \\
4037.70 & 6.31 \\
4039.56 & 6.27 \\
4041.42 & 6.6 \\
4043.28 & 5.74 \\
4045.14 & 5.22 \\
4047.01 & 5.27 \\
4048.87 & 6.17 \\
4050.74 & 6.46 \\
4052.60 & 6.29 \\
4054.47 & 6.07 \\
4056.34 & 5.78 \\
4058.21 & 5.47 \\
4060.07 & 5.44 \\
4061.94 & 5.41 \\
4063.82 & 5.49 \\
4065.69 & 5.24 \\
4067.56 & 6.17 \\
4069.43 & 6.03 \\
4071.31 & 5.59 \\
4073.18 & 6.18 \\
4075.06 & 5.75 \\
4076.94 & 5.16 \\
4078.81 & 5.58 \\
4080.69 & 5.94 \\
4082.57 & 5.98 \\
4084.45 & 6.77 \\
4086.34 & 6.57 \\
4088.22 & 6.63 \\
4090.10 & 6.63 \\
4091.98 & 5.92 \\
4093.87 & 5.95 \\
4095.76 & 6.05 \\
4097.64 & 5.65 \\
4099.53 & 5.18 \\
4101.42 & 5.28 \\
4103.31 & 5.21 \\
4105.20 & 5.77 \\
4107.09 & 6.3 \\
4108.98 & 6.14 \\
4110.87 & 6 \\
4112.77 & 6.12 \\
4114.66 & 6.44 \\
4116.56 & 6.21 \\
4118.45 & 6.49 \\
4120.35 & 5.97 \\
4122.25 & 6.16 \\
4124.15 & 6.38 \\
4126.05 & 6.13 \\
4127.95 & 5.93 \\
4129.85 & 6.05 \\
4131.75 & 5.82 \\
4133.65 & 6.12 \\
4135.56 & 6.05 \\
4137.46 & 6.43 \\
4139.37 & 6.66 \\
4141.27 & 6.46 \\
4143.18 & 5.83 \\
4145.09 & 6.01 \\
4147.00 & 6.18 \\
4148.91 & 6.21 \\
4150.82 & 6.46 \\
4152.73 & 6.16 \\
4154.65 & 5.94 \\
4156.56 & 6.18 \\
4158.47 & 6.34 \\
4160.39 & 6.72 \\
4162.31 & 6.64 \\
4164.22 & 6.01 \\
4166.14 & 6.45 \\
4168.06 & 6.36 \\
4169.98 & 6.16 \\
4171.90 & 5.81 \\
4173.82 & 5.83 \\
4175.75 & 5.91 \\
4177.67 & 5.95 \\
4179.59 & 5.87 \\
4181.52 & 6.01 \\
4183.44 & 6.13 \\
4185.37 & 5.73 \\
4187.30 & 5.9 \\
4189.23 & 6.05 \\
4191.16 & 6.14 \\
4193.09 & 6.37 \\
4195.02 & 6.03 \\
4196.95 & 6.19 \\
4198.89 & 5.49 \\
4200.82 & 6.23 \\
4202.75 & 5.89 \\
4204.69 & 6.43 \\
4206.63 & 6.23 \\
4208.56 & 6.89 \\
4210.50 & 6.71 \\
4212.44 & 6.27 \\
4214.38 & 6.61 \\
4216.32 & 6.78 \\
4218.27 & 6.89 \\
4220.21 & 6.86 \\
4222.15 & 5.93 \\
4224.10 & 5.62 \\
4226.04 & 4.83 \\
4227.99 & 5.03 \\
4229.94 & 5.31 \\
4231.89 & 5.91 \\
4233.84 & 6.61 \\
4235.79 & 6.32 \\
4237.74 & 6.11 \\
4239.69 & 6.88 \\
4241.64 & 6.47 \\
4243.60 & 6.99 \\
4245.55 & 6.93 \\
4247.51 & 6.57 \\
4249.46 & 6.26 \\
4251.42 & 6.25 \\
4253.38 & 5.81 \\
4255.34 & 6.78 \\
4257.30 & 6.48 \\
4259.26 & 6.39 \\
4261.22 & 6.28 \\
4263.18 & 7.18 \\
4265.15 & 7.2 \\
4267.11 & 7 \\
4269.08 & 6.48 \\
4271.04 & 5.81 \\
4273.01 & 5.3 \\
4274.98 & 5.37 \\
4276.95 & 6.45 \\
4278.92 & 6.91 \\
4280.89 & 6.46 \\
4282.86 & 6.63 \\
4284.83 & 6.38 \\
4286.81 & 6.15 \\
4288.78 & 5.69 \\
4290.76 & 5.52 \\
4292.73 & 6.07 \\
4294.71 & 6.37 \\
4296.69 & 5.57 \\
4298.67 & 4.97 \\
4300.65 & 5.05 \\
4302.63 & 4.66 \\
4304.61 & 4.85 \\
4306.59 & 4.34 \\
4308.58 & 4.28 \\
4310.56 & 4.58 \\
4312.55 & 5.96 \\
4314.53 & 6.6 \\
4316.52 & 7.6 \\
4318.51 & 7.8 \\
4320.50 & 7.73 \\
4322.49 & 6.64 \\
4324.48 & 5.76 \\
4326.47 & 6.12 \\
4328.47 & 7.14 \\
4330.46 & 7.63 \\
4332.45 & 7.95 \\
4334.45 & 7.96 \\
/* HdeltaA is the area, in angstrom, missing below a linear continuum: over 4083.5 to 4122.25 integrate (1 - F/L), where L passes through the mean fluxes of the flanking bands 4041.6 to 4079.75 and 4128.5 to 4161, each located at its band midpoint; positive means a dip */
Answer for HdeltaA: -0.6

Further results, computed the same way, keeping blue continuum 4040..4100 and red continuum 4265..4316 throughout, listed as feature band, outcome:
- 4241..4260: -2.3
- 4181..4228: -2.6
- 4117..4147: -1.5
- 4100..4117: -0.1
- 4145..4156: -0.6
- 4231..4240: -0.8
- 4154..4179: -1.4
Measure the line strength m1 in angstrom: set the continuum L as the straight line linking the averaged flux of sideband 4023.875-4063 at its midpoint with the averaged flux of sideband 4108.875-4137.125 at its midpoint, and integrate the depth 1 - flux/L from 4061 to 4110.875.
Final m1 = 1.3 angstrom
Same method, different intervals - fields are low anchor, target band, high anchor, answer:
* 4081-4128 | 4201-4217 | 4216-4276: -0.61 angstrom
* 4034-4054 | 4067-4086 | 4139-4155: 0.53 angstrom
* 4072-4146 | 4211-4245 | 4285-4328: -1.65 angstrom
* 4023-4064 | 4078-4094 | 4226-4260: -0.67 angstrom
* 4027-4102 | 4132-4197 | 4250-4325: -1.91 angstrom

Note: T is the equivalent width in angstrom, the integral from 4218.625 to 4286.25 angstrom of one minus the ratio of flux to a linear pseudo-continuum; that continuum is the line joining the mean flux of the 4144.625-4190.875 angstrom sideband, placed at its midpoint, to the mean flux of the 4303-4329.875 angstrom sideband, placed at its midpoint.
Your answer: -2.0 angstrom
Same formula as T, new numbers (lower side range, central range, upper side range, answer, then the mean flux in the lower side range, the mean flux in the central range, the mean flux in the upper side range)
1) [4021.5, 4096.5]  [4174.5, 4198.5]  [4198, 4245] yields 0.6 angstrom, 5.96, 6.01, 6.23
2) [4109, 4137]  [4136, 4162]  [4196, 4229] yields -0.6 angstrom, 6.14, 6.28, 6.17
